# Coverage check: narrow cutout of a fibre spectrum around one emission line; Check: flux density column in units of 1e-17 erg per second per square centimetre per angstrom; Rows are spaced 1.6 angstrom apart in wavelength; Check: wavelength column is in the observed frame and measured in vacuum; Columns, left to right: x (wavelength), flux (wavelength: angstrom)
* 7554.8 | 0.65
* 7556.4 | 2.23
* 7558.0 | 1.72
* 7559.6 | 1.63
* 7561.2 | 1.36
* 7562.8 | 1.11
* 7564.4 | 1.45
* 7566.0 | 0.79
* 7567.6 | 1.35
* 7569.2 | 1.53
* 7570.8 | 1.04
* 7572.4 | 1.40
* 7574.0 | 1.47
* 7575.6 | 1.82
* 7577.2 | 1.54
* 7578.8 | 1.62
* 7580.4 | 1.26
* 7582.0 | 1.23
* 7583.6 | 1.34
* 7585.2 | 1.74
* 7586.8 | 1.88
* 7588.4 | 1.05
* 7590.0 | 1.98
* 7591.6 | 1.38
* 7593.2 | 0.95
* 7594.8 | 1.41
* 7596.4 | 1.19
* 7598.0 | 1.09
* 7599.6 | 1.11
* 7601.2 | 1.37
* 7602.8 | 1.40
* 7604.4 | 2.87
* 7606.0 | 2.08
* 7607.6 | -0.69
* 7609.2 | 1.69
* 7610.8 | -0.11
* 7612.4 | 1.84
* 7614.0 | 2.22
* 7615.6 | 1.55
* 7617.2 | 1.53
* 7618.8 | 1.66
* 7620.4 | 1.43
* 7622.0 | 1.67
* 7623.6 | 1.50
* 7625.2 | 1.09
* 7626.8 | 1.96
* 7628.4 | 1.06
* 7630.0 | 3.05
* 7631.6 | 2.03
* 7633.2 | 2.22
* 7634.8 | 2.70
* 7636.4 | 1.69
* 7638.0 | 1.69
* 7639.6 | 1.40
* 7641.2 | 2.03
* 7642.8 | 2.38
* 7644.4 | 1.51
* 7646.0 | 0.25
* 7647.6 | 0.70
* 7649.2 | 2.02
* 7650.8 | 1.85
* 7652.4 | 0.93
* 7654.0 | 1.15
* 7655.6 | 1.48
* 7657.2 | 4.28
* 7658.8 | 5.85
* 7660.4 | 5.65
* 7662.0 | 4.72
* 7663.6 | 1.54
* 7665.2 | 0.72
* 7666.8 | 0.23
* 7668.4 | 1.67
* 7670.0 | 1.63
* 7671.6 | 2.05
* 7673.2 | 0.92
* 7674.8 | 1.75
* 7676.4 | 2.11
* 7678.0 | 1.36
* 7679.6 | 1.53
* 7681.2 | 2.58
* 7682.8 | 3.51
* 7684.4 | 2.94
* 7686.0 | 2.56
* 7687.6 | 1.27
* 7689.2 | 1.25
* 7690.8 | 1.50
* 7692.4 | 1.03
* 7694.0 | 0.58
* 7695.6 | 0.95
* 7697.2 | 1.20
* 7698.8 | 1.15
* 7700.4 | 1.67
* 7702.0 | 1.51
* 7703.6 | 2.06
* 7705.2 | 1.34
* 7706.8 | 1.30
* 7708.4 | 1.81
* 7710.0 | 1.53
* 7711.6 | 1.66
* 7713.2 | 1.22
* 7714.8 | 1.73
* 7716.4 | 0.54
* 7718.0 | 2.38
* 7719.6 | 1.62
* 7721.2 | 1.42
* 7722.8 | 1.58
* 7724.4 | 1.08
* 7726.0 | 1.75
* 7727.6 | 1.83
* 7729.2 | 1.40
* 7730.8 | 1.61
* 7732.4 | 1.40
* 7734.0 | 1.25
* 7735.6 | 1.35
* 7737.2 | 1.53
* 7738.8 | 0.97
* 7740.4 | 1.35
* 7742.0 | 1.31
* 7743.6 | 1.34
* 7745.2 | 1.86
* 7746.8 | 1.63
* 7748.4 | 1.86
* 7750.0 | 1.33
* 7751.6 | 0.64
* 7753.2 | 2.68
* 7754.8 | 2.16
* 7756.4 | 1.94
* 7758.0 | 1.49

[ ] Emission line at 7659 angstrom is Halpha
